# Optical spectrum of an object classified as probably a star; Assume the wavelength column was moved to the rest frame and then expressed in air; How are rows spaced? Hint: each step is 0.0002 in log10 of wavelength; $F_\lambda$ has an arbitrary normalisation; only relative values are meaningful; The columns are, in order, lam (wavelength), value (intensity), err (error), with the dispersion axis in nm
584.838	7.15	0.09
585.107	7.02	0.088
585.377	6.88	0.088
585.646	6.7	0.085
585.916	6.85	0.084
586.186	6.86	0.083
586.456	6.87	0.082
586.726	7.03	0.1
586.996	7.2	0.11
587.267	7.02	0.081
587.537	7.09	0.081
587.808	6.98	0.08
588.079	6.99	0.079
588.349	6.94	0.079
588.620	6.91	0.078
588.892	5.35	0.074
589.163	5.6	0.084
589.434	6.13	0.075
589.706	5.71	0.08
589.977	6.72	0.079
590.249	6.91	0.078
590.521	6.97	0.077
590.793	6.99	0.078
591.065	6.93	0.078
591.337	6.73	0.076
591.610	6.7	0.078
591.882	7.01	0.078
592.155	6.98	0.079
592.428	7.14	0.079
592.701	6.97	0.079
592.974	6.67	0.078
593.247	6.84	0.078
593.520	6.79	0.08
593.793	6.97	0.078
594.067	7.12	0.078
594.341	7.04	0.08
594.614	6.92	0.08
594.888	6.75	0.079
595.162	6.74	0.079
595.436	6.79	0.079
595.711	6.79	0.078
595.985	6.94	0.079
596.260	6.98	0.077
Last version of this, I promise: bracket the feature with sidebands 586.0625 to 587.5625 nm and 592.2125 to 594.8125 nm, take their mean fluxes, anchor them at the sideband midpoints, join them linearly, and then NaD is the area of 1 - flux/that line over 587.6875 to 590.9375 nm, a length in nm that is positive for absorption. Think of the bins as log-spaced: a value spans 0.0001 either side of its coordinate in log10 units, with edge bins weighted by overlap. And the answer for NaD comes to 0.22 nm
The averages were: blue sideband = 7.01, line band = 6.52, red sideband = 6.94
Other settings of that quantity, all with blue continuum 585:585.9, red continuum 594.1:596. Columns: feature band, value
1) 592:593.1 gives -0.013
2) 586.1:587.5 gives -0.030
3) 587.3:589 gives 0.027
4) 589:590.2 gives 0.135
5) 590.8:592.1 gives -0.001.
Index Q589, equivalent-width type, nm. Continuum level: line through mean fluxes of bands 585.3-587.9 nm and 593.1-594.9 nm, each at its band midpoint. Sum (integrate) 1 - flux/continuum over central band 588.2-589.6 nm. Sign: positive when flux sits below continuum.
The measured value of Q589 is 0.15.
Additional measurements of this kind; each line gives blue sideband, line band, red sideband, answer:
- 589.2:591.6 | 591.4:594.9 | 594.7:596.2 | -0.11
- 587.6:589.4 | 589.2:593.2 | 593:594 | -0.03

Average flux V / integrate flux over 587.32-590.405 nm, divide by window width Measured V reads 6.5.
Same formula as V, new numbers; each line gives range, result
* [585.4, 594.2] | 6.77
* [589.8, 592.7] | 6.89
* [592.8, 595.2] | 6.88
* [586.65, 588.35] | 7.05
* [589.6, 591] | 6.7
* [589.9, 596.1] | 6.89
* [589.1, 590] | 5.99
